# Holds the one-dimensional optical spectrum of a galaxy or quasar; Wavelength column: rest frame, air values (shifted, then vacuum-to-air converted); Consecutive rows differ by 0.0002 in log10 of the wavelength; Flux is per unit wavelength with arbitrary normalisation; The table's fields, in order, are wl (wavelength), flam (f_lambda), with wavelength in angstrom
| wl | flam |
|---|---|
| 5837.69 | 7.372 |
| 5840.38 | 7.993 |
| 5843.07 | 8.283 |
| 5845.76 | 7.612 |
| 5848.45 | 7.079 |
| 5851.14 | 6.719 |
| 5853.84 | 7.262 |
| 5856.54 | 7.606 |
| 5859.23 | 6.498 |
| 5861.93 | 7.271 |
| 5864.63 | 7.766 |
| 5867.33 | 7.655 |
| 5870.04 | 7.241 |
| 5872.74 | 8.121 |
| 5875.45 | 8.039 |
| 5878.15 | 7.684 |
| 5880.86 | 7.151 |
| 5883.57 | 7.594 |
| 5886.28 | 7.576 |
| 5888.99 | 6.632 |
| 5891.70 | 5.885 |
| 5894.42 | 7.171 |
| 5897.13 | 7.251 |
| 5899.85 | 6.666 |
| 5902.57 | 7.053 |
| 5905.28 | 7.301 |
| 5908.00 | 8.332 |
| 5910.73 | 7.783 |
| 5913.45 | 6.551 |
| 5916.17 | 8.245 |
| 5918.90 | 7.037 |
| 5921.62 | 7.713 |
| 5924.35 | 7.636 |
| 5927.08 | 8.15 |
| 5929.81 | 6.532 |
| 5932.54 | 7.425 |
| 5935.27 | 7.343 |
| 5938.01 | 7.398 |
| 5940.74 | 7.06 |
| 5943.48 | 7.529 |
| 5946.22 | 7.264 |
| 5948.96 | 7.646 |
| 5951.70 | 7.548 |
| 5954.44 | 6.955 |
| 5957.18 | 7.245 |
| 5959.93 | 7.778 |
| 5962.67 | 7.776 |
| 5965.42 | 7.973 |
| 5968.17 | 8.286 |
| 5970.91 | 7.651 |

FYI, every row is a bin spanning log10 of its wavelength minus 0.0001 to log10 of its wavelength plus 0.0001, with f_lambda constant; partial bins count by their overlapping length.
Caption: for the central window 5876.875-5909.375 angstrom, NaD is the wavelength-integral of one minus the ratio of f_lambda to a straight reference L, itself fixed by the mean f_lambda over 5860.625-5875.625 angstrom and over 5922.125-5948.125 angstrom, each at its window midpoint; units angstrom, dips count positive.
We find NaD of 1.6 angstrom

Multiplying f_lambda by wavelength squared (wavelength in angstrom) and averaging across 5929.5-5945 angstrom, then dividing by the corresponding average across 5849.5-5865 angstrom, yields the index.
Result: 1.04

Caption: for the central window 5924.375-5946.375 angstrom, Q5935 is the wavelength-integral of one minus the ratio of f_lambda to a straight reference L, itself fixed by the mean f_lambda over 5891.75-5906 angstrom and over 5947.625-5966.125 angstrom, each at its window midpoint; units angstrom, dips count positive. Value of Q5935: -0.1 angstrom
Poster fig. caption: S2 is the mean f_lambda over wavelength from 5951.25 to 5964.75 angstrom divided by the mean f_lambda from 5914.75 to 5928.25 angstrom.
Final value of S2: 1.0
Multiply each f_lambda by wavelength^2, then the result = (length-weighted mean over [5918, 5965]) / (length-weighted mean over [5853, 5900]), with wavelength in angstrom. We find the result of 1.04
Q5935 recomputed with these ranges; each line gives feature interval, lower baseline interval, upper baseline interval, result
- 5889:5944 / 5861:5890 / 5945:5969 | 2.0 angstrom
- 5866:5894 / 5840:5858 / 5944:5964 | 0.5 angstrom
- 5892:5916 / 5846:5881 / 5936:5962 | 0.5 angstrom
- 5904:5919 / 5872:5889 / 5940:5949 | -0.2 angstrom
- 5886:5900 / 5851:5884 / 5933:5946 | 1.1 angstrom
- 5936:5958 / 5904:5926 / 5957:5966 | 1.0 angstrom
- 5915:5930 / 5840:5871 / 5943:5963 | -0.4 angstrom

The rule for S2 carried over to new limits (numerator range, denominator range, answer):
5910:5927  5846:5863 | 1.06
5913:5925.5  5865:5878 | 0.97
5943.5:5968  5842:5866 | 1.03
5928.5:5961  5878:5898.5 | 1.03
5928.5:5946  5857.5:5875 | 0.97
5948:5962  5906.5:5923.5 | 0.98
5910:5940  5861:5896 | 1.01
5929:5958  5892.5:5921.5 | 0.99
